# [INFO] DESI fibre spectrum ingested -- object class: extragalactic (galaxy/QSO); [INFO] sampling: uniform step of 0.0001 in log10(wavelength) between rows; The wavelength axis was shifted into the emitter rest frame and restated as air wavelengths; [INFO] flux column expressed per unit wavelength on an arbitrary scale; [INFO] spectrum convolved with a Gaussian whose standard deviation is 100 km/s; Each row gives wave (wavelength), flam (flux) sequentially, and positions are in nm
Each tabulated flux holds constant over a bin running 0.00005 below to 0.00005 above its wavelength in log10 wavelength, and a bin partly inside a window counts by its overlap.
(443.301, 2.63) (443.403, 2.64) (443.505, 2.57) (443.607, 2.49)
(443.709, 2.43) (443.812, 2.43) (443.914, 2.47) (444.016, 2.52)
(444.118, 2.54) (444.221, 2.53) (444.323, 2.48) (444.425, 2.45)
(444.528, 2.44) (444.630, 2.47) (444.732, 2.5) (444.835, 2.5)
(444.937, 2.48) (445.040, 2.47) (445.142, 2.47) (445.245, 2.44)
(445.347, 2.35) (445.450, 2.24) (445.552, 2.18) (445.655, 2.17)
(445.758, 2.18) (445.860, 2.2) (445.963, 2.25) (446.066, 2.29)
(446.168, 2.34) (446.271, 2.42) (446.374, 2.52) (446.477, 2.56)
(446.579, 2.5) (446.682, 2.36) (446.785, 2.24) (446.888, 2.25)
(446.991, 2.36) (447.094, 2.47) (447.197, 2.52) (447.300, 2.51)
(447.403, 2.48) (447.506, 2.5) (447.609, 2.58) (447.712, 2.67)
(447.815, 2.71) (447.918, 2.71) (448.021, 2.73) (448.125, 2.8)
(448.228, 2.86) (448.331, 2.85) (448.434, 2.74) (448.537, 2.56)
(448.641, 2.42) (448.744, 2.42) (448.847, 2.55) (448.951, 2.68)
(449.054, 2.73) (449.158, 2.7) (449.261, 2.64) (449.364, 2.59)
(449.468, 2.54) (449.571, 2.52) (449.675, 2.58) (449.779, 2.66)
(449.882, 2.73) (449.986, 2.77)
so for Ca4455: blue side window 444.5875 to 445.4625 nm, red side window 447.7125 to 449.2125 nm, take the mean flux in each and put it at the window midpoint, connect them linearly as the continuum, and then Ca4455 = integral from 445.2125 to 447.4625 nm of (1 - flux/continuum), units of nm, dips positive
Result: 0.157 nm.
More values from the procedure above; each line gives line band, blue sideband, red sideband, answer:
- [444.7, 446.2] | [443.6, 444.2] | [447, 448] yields 0.11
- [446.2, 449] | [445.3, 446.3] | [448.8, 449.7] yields -0.12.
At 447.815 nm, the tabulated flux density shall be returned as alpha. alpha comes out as 2.71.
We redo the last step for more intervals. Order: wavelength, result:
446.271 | 2.42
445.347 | 2.35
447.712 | 2.67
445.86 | 2.2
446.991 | 2.36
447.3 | 2.51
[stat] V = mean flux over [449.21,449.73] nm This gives 2.57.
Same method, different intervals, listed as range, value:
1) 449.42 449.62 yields 2.54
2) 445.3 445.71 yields 2.23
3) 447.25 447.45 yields 2.5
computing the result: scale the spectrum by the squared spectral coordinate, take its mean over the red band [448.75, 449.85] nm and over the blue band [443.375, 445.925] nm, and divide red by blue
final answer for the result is 1.10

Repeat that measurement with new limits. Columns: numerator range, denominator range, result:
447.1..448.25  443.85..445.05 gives 1.07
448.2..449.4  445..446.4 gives 1.16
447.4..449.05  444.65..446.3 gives 1.14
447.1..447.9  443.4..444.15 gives 1.04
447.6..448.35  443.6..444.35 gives 1.12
